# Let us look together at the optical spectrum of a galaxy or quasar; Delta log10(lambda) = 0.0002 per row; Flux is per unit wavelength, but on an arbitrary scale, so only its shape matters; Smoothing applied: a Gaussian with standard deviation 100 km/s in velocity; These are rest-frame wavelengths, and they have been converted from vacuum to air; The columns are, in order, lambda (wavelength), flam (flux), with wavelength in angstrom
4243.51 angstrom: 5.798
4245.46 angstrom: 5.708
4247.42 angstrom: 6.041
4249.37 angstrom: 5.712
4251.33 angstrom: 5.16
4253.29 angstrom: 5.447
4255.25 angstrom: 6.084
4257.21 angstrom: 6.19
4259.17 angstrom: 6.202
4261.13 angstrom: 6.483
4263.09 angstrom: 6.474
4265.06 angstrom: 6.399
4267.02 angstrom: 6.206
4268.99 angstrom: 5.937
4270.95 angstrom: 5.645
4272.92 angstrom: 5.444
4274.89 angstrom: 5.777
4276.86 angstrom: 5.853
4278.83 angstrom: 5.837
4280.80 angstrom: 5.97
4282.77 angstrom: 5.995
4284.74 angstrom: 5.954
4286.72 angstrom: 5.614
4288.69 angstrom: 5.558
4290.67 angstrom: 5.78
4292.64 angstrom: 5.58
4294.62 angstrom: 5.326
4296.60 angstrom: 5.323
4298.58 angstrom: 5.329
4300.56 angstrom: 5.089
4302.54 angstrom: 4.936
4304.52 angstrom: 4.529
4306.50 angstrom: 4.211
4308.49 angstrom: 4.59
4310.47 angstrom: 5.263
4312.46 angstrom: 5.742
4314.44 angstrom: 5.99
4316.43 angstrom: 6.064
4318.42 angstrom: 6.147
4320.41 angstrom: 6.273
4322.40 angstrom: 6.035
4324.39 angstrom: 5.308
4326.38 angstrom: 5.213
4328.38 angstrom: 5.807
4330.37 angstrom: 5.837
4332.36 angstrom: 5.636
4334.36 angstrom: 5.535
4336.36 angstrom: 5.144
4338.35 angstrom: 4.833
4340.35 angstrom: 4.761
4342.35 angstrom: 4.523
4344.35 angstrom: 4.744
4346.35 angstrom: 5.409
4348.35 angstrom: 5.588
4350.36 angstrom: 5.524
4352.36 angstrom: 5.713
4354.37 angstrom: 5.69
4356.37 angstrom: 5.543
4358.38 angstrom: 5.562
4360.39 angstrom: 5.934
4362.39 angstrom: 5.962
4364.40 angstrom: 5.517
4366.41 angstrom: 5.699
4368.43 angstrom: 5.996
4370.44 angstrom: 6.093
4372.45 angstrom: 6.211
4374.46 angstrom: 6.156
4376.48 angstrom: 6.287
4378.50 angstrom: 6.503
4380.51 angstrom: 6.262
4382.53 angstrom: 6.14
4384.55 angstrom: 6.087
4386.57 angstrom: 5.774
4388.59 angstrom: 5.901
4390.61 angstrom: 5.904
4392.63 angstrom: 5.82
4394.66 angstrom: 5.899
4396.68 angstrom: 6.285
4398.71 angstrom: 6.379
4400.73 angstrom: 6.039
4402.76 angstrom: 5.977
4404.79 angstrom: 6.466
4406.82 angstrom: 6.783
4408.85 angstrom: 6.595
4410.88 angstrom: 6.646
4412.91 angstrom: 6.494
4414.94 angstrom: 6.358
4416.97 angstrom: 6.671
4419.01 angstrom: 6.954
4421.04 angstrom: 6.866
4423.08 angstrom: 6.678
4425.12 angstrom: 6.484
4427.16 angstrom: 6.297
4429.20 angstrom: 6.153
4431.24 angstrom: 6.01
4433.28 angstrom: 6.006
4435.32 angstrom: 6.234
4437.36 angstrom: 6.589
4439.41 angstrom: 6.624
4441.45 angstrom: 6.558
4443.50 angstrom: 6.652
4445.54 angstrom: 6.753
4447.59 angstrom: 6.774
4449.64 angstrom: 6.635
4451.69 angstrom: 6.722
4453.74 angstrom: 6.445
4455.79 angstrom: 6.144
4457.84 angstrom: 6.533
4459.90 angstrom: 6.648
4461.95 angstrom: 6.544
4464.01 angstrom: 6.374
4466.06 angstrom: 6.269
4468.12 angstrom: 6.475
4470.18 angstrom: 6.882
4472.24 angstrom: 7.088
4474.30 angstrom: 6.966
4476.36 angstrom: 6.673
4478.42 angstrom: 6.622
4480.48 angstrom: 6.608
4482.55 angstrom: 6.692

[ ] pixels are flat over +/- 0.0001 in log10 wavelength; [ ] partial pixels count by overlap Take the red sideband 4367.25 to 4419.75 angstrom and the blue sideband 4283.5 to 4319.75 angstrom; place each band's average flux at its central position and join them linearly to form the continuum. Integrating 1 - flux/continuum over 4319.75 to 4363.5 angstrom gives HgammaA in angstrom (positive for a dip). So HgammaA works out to 2.2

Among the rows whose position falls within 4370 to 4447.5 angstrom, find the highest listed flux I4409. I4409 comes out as 6.954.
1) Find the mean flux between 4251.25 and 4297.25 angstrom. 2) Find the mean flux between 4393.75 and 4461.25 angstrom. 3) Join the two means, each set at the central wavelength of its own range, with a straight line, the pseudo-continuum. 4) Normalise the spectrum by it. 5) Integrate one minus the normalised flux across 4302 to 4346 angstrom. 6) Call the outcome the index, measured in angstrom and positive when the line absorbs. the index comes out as 5.3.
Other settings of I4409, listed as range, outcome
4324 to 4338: 5.837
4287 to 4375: 6.273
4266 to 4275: 6.206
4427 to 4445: 6.652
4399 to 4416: 6.783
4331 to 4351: 5.636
